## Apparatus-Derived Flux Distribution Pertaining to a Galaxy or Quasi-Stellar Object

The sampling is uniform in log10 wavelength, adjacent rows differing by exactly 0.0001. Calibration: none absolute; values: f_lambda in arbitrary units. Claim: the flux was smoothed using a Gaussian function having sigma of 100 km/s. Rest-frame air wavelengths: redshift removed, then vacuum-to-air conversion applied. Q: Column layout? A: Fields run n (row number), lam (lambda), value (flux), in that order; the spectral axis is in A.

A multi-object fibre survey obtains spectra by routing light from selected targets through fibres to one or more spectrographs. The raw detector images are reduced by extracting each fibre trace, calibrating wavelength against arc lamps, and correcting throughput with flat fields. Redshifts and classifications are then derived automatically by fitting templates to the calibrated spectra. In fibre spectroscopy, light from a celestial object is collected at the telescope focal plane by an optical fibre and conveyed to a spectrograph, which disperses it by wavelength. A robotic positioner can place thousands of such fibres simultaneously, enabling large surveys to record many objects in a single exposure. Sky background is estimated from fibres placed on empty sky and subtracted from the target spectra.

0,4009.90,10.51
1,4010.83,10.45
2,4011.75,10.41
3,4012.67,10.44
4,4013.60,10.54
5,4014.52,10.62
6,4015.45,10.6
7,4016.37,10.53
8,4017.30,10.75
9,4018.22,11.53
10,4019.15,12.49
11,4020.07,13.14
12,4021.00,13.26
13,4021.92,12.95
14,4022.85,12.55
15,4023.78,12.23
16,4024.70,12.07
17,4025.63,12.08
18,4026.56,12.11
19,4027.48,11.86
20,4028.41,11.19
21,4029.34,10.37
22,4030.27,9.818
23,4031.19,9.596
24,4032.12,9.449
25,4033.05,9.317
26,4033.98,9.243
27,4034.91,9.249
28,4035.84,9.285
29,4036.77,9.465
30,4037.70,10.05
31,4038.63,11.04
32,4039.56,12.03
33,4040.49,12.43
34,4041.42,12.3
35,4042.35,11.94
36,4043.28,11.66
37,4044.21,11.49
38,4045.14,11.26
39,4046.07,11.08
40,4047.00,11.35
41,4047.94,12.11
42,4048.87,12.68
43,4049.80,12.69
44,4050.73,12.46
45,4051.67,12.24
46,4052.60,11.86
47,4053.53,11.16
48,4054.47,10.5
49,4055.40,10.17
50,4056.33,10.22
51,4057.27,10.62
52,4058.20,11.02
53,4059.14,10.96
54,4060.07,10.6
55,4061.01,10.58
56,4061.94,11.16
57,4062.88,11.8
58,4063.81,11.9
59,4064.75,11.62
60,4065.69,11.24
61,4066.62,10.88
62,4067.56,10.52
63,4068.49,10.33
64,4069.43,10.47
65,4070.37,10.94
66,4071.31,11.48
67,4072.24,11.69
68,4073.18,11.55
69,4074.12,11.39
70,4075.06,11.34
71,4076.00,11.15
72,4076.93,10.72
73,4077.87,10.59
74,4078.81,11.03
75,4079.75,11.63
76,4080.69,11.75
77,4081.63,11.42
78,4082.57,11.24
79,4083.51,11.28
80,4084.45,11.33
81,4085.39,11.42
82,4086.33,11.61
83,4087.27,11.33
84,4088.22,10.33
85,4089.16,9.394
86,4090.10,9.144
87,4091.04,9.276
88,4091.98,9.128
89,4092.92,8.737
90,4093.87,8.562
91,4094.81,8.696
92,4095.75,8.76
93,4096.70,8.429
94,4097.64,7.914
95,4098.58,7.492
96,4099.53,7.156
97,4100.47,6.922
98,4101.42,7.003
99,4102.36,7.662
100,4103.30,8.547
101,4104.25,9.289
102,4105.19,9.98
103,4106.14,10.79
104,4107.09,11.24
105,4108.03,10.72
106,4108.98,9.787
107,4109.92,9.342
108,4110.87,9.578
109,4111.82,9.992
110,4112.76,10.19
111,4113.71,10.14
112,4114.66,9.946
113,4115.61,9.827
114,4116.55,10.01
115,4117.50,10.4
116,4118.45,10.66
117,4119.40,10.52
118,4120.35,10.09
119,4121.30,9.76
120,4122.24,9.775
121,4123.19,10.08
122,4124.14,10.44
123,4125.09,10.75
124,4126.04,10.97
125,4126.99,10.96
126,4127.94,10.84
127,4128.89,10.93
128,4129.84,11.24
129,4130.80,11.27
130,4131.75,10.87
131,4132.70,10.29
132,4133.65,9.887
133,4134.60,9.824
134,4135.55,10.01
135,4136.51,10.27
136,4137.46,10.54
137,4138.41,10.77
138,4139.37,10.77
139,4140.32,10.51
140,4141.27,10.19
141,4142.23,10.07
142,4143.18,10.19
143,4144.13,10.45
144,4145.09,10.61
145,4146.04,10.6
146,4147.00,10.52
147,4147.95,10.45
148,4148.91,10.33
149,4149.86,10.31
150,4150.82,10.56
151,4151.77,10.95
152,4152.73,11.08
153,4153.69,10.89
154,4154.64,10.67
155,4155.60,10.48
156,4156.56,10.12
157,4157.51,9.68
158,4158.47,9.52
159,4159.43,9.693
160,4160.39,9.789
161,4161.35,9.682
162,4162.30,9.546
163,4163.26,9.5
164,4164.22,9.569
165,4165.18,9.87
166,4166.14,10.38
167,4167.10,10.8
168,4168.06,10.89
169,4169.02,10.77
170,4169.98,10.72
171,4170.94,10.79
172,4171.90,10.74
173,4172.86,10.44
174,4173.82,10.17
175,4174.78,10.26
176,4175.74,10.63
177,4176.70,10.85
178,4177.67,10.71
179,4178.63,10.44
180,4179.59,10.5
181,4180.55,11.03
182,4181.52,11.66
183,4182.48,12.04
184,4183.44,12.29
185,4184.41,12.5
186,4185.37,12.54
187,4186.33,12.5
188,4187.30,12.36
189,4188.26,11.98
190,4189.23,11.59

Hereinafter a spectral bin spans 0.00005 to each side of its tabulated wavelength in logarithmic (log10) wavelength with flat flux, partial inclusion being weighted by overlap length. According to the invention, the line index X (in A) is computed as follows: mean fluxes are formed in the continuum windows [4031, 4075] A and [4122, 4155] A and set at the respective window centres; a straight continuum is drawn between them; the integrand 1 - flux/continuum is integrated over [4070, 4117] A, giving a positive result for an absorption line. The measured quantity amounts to 3.7 A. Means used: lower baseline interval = 11.1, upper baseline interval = 10.5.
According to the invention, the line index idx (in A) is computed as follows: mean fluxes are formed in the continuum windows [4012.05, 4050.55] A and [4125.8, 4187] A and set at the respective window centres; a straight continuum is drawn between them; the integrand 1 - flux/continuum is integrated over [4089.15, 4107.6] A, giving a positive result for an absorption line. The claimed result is 3.74 A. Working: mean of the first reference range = 11.2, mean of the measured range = 8.7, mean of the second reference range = 10.6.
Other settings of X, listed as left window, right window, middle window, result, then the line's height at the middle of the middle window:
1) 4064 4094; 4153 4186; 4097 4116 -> 2.8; 10.7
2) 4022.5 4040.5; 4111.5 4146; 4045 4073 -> -1.7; 10.6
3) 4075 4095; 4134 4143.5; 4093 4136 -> 2.8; 10.4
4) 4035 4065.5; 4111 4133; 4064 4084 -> -0.3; 11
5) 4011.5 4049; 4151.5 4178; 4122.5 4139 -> -0.1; 10.5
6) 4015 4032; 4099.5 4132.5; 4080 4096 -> 0.4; 10.5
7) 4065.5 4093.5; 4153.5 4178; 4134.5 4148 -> 0.0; 10.4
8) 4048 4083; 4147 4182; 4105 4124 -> 1.2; 10.8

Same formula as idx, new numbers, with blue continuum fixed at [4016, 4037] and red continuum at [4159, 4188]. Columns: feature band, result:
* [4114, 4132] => 0.7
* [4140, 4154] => 0.4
